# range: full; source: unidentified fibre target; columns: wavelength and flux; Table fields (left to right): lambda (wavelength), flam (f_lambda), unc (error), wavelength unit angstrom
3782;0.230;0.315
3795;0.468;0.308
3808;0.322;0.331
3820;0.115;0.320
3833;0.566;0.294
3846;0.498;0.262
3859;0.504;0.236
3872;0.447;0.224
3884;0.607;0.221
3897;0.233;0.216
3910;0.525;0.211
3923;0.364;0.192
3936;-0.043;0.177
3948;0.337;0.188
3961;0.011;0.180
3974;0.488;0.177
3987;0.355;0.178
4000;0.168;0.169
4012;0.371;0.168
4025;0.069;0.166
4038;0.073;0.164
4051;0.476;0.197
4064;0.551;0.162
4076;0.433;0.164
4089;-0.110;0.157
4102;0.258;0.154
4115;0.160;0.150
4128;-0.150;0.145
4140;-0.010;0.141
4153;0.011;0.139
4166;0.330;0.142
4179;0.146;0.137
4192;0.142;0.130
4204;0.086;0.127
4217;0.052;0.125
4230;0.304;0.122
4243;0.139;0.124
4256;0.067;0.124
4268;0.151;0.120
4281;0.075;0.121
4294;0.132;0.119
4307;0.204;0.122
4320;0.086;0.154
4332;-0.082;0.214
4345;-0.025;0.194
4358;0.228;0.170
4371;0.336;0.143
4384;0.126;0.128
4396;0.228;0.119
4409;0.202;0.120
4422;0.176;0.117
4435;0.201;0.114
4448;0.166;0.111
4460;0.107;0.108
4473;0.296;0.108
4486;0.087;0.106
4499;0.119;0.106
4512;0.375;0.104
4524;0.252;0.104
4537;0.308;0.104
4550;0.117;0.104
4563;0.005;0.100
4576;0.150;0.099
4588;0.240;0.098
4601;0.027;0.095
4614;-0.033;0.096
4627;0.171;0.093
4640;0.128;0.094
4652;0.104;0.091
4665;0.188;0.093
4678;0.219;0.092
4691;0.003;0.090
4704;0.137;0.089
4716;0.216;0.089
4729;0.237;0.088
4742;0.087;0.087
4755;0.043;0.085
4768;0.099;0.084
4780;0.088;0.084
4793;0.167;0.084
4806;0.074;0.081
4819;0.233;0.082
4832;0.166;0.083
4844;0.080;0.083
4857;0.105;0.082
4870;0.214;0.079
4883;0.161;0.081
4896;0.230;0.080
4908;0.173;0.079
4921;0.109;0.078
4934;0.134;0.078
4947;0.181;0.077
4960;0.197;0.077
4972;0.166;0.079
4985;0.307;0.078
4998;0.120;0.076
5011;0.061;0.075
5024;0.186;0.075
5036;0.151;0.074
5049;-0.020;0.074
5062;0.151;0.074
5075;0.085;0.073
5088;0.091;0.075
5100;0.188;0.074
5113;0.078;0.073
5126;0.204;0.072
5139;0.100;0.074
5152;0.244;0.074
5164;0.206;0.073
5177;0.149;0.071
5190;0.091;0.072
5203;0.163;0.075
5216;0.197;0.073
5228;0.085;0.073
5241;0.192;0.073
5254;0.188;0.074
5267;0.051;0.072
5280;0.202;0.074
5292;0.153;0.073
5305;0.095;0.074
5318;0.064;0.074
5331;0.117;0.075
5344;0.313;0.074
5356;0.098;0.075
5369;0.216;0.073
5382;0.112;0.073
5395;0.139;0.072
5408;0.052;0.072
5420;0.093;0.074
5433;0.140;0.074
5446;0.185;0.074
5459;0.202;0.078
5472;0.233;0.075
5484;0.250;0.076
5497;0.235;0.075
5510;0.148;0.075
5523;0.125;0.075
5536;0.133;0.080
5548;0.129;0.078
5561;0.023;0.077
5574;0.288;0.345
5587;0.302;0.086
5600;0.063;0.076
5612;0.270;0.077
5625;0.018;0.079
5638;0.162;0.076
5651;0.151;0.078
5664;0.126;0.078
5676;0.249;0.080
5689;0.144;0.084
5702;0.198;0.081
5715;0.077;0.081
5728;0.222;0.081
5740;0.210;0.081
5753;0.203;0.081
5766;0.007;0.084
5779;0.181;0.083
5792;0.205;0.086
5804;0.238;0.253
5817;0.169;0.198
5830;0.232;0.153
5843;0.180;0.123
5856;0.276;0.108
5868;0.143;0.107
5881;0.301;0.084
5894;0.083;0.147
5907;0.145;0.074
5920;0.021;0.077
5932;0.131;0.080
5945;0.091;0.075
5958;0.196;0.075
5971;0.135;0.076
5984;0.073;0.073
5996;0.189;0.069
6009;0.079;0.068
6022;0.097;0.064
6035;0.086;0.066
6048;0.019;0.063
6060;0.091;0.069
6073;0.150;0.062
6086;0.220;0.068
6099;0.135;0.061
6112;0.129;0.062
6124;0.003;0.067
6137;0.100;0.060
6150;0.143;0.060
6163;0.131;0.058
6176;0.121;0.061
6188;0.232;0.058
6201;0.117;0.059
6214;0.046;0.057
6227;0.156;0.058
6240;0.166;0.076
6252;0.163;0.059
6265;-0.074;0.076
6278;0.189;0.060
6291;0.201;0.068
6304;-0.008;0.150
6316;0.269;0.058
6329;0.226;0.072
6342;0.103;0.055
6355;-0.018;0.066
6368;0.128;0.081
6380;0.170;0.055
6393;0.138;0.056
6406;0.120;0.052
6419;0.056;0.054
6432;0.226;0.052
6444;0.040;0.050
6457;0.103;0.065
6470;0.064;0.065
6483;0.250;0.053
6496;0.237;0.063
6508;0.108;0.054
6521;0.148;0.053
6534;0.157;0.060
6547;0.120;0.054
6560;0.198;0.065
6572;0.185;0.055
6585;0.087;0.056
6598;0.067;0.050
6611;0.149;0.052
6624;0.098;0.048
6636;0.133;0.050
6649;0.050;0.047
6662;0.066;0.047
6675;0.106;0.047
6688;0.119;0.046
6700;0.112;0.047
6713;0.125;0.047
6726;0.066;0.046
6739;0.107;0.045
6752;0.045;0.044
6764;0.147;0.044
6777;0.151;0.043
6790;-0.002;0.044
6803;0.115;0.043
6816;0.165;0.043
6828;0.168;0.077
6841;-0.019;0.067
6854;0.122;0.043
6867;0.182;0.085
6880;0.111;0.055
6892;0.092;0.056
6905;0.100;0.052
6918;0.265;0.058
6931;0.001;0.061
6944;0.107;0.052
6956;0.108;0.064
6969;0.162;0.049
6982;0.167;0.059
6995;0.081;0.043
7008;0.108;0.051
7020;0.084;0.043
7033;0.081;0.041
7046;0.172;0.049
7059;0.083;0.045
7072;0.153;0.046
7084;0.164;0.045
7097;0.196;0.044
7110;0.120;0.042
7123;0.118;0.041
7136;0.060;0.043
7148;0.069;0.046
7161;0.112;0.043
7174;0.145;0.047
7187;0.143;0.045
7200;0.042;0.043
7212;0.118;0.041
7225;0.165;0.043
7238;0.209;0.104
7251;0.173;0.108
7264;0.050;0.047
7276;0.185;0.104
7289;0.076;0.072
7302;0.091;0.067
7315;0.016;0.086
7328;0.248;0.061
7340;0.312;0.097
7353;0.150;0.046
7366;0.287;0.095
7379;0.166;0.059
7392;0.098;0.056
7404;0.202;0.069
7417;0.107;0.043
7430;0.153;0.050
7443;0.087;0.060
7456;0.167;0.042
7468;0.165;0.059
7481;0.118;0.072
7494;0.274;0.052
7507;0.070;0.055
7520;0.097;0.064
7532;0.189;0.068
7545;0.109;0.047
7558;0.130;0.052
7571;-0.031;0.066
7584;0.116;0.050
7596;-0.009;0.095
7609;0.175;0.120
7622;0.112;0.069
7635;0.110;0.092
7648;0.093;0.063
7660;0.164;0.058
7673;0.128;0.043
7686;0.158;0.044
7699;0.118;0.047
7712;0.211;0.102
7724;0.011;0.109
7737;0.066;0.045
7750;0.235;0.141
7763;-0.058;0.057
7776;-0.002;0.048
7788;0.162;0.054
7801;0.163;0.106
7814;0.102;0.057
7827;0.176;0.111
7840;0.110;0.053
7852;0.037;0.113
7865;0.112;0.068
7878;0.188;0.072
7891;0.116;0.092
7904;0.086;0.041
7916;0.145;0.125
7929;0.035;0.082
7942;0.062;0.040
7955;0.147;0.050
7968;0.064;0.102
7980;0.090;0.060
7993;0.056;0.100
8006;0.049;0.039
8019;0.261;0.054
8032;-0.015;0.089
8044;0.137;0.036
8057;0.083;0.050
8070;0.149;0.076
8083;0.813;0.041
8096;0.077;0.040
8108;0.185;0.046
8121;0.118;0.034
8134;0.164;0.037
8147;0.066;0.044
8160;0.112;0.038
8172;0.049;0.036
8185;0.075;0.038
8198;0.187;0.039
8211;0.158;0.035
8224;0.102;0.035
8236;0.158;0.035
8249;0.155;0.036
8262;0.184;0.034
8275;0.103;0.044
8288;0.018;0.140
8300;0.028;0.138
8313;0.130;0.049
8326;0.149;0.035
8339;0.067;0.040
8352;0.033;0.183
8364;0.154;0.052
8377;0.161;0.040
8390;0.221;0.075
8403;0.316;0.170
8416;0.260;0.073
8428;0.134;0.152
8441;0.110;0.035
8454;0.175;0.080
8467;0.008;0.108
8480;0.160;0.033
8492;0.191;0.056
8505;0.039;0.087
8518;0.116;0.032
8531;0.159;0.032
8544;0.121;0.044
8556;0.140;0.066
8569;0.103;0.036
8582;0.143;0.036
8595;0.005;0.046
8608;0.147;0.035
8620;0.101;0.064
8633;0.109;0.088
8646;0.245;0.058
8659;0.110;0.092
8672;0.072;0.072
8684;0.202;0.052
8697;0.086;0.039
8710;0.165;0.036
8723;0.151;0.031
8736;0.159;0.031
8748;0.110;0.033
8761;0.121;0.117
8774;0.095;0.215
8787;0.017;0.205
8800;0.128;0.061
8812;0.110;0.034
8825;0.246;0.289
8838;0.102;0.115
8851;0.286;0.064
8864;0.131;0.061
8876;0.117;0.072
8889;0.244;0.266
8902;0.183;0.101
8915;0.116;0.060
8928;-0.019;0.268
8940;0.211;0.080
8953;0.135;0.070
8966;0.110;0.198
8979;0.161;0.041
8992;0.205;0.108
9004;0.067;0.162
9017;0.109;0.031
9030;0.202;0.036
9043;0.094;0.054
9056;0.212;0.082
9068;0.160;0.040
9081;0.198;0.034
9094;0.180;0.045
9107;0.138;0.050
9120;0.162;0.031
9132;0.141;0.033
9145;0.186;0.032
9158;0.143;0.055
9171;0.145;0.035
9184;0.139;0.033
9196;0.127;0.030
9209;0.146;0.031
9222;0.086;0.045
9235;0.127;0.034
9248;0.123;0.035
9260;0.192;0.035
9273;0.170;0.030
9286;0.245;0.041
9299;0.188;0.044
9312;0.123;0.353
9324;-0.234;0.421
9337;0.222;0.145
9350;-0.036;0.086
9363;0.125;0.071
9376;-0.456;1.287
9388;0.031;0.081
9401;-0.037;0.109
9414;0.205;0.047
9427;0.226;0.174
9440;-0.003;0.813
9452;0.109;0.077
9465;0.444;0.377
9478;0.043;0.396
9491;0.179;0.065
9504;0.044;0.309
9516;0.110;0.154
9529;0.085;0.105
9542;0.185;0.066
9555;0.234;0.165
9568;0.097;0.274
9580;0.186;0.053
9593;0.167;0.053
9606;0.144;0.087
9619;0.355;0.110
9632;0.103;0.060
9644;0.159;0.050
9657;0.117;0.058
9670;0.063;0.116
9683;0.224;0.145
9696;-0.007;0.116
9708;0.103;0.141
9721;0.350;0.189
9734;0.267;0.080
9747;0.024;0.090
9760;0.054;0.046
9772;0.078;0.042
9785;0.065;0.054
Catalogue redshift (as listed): 1.17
